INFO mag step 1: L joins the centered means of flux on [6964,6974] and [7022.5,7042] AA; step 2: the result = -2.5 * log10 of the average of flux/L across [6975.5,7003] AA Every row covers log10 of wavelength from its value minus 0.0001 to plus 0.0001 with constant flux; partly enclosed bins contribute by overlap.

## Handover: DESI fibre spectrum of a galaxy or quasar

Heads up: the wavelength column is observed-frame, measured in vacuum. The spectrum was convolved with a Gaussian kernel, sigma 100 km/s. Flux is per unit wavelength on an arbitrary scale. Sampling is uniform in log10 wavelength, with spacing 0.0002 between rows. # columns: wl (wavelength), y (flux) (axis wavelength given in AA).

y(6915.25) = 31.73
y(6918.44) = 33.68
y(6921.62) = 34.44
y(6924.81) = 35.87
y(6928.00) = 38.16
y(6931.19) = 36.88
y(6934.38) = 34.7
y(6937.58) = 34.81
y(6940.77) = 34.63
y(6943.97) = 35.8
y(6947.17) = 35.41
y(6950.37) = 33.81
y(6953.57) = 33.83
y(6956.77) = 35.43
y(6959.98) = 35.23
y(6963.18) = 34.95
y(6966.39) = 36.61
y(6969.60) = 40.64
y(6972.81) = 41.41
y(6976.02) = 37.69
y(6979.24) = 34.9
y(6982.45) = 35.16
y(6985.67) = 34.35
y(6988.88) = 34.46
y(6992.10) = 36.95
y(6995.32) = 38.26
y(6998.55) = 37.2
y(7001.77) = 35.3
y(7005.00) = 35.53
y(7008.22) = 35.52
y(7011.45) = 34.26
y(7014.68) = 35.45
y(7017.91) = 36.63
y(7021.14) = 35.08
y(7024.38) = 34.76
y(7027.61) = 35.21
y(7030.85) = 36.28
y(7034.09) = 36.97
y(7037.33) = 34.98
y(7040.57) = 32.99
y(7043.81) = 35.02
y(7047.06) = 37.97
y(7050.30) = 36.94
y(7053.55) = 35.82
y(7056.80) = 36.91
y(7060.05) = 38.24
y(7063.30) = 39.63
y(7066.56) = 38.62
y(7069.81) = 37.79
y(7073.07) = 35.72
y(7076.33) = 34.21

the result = 0.06 mag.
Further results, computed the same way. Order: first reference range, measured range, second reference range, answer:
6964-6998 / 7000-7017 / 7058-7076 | 0.06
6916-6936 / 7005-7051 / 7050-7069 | 0.05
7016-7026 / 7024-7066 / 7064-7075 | 0.00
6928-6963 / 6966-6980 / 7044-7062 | -0.09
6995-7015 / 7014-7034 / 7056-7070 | 0.03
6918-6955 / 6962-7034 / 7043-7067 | 0.00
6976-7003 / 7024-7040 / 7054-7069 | 0.05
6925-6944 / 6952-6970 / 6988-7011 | 0.00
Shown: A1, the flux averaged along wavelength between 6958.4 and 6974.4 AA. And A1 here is 37.8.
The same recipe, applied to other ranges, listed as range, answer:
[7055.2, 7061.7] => 37.6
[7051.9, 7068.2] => 37.8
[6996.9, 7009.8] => 35.9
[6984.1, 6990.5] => 34.4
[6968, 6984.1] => 37.9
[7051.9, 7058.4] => 36.3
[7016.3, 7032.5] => 35.6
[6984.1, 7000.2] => 36.3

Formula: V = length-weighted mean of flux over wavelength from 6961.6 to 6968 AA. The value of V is 35.8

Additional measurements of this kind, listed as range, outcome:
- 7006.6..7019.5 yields 35.5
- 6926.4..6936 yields 36.6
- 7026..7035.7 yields 36.1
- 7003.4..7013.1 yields 35.1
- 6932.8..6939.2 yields 34.8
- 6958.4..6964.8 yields 35.1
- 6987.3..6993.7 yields 35.7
